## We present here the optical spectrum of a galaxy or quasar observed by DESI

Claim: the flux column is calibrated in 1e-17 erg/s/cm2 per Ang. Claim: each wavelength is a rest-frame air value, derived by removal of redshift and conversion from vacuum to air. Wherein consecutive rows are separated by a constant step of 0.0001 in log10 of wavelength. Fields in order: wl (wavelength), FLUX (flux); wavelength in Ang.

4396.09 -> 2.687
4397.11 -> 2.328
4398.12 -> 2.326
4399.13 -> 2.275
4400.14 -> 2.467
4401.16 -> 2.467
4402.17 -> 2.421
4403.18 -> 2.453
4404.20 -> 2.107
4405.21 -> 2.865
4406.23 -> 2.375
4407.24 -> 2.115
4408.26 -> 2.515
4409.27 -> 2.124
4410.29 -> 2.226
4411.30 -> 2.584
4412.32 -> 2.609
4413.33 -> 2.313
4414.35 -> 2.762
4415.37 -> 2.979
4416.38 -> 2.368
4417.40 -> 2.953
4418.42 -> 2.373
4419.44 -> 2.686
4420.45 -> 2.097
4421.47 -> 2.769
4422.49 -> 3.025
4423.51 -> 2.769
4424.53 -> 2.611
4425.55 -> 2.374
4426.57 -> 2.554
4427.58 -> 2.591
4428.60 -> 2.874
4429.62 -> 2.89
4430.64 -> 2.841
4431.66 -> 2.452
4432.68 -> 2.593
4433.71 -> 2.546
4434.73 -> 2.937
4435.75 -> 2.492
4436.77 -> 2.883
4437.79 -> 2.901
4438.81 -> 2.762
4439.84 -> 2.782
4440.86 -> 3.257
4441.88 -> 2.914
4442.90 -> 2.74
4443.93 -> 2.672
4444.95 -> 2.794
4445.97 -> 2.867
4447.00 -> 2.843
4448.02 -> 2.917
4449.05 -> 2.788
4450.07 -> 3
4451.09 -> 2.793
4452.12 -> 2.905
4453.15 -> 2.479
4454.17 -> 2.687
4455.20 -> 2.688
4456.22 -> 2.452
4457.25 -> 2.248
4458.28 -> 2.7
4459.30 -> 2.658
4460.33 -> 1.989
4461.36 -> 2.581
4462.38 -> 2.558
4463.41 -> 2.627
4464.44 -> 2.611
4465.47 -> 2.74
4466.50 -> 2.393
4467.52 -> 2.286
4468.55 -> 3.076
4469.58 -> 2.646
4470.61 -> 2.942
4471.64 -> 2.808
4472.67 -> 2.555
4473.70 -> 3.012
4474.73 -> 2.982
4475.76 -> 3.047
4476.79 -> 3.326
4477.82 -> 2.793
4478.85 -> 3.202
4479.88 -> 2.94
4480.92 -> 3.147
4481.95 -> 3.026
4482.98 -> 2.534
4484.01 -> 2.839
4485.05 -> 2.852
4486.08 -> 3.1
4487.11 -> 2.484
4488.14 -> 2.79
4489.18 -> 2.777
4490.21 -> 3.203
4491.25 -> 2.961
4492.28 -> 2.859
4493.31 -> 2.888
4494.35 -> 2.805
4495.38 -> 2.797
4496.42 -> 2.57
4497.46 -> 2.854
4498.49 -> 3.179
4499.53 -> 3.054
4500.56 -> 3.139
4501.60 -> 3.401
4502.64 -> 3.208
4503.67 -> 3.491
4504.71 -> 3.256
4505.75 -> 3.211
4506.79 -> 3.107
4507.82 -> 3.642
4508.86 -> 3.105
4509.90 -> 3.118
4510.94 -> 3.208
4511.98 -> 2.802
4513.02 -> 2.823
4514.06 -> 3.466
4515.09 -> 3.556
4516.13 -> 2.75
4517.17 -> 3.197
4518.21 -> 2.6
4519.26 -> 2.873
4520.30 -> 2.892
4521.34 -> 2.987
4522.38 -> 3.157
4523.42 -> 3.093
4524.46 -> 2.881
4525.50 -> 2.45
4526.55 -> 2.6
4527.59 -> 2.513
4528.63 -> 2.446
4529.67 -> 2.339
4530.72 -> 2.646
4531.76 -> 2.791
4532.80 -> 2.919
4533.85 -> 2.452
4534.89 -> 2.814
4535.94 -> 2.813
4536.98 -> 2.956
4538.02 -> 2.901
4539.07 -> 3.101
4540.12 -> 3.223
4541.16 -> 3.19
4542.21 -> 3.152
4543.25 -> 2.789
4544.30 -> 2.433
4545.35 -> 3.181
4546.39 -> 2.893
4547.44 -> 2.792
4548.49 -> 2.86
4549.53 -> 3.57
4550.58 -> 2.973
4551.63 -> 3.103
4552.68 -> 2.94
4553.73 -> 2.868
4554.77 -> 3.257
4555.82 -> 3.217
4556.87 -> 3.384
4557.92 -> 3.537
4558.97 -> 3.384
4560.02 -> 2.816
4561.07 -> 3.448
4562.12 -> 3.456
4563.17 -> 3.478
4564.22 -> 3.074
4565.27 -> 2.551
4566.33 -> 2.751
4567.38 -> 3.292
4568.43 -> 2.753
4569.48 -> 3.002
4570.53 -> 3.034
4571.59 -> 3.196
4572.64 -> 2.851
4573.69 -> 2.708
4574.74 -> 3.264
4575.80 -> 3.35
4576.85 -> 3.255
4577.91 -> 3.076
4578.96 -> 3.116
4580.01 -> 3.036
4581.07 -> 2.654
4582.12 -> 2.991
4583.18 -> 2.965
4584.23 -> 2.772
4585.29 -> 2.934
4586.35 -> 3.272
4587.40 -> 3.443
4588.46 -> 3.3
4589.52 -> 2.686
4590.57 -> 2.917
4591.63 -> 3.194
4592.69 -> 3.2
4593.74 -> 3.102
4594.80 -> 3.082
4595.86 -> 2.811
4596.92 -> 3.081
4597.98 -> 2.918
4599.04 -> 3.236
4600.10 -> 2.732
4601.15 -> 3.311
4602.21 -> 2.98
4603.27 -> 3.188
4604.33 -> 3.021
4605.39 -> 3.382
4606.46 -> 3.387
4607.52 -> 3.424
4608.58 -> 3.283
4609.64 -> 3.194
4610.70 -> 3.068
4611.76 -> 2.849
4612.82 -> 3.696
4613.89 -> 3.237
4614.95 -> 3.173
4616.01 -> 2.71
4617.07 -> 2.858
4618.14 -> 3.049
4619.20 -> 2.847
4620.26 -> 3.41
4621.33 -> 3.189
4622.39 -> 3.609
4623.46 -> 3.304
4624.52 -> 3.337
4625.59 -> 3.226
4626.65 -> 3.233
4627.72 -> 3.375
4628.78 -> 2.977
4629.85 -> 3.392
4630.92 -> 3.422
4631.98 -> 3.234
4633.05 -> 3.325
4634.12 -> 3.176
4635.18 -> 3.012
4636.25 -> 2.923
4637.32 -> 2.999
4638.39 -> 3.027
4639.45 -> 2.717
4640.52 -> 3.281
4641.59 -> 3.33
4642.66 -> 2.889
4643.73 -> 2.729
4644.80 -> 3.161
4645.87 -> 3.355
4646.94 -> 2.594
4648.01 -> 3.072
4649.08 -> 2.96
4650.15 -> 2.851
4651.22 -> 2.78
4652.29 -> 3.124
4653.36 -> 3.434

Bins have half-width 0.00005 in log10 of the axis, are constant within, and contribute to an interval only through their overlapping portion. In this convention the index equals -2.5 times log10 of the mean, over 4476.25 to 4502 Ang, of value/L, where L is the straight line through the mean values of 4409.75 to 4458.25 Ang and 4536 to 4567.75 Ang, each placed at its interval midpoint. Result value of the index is -0.02 mag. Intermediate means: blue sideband 2.69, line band 2.94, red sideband 3.08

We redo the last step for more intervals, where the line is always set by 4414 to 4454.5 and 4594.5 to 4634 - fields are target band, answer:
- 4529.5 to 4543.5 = 0.041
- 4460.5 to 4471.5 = 0.074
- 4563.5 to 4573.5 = 0.043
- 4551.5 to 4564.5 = -0.068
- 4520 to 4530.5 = 0.088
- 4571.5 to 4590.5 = 0.019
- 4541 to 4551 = 0.013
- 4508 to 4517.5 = -0.072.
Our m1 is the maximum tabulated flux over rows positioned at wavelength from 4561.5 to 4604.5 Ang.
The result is 3.478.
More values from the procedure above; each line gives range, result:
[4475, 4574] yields 3.642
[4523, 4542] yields 3.223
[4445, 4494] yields 3.326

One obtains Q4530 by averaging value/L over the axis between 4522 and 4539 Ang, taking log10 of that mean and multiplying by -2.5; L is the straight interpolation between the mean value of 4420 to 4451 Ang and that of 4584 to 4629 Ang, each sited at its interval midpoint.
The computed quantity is 0.09 mag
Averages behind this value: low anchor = 2.75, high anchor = 3.14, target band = 2.74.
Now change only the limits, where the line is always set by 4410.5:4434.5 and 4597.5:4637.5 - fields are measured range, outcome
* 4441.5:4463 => 0.015 mag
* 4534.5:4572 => -0.022 mag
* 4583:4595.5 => 0.010 mag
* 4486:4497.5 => -0.001 mag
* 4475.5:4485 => -0.068 mag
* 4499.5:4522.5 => -0.092 mag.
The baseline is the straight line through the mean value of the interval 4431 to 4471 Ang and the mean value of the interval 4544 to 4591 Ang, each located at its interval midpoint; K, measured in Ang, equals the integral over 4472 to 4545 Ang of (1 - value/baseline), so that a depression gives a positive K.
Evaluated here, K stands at -1.7 Ang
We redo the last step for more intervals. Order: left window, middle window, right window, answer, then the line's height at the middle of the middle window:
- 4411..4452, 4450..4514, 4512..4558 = -1.01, 2.83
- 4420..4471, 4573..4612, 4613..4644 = -0.38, 3.06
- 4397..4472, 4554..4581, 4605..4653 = -1.33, 2.98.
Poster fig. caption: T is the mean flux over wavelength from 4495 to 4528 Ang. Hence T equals 3.03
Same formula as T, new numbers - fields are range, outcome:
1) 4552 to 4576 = 3.11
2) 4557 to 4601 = 3.07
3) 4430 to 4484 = 2.76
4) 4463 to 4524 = 2.96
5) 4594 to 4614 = 3.15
